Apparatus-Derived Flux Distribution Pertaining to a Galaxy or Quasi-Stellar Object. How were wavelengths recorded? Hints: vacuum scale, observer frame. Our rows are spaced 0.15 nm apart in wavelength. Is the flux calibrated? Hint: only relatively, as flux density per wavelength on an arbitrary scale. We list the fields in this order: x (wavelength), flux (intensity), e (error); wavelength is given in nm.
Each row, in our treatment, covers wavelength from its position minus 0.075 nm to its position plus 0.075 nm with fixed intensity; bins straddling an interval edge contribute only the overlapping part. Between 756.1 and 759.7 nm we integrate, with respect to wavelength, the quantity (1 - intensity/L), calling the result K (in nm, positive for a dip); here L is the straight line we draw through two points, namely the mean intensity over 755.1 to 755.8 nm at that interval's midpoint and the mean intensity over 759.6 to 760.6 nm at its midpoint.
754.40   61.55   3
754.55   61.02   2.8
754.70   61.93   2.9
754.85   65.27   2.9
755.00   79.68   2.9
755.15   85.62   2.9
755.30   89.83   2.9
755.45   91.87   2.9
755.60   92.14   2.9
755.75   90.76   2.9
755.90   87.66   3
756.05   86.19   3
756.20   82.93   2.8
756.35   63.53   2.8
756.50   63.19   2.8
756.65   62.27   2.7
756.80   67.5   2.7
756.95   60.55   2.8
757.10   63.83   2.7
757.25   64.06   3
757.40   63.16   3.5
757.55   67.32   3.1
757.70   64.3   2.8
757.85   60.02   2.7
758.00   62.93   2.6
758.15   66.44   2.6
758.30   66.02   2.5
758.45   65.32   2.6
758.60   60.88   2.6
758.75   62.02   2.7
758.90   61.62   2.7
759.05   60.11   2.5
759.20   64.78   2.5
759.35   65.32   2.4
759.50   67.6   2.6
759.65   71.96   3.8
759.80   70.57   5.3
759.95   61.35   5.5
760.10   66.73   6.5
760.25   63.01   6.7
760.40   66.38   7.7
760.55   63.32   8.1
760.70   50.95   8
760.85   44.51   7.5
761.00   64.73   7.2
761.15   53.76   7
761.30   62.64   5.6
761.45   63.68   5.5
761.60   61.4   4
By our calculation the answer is 0.57 nm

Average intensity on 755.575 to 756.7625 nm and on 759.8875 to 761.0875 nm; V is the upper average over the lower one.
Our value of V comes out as 0.77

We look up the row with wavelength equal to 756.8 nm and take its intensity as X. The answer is 67.5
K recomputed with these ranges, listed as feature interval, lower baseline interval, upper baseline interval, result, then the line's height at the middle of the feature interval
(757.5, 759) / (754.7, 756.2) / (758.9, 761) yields 0.15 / 70.9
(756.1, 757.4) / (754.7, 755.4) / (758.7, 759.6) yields 0.11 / 72.5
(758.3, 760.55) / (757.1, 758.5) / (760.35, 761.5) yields -0.13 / 61.3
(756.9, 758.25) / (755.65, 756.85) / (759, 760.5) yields 0.16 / 72.2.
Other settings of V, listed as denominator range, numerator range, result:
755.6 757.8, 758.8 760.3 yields 0.92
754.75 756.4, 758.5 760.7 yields 0.77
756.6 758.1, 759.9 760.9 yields 0.94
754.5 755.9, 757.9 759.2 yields 0.78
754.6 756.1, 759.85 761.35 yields 0.72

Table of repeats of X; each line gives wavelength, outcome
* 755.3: 89.83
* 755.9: 87.66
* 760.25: 63.01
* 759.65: 71.96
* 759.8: 70.57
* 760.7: 50.95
